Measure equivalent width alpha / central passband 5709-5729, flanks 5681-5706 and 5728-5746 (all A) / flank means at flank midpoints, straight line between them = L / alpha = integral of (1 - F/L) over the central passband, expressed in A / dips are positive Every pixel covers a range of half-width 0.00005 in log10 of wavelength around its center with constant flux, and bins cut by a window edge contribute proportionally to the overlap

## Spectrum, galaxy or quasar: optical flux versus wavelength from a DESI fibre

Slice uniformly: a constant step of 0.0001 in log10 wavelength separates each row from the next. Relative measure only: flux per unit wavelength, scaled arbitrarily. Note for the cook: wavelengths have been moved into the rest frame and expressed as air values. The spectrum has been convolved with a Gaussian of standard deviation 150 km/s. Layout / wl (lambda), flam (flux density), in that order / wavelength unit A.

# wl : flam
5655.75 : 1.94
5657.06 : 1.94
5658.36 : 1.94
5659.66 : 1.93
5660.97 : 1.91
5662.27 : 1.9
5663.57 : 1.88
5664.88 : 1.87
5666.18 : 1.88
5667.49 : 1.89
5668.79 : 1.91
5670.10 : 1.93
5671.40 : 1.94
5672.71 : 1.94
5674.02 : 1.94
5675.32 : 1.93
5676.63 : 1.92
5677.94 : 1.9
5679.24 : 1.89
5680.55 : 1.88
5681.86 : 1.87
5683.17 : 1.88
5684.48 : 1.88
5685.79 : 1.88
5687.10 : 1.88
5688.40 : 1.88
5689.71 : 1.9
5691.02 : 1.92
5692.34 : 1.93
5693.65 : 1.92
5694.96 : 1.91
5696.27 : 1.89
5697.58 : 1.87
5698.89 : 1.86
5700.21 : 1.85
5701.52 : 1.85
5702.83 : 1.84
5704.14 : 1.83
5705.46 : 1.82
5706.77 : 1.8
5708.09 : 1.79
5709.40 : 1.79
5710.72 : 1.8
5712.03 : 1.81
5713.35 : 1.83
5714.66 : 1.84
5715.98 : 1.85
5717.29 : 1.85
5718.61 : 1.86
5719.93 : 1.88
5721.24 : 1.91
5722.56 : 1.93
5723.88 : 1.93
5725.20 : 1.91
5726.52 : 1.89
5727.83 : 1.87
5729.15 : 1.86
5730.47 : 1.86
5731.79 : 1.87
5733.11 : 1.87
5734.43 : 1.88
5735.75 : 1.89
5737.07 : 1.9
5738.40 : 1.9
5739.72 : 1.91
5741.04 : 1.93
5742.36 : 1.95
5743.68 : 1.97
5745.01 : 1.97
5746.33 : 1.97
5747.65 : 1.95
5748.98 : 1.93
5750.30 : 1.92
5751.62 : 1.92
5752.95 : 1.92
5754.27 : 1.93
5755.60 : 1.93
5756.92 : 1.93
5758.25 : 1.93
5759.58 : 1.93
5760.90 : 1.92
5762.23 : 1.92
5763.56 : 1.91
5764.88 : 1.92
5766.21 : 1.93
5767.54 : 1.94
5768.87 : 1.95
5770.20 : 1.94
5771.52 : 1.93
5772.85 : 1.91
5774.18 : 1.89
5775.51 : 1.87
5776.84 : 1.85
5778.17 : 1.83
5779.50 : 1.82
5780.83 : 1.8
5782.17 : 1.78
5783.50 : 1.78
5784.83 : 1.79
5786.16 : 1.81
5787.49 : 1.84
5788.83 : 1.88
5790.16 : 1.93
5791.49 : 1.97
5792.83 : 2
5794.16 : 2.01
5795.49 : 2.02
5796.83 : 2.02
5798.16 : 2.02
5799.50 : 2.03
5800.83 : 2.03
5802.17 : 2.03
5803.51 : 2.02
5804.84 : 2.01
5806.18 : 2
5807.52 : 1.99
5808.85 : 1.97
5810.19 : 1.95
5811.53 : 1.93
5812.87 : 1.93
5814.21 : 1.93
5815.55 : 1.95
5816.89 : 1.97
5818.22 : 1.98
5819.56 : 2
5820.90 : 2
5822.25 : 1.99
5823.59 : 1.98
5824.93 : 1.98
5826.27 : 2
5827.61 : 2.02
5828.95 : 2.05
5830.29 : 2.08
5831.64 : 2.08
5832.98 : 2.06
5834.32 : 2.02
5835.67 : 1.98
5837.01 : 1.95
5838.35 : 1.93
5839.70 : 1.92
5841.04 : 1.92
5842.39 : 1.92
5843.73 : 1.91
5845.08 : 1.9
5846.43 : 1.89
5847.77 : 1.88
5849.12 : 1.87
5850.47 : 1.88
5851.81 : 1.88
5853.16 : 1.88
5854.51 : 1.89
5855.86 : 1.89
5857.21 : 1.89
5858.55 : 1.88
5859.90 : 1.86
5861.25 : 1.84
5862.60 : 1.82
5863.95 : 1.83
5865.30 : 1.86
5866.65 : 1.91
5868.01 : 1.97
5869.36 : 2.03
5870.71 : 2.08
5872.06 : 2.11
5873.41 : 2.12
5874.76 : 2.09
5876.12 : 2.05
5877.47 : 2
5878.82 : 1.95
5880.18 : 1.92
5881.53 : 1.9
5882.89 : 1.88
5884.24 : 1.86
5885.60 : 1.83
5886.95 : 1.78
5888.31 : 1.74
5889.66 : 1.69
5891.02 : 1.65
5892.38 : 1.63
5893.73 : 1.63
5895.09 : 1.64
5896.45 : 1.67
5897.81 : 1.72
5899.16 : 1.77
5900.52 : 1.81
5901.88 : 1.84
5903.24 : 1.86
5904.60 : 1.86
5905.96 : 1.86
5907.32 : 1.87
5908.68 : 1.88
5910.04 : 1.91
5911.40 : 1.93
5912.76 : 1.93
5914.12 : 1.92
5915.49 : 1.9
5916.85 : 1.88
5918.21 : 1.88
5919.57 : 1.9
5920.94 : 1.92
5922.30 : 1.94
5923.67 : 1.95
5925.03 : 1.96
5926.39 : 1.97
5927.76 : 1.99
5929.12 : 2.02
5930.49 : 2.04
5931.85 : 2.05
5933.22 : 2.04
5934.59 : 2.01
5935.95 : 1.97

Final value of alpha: 0.3 A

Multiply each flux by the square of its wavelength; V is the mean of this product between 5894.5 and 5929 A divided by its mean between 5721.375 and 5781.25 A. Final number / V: 1.0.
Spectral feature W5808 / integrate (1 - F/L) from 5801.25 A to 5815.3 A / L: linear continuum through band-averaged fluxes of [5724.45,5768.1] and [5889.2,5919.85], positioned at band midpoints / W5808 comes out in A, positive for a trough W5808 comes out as -0.8 A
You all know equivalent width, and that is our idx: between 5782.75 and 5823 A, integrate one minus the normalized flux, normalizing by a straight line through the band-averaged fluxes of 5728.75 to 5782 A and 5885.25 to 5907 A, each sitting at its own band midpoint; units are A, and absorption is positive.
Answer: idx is -2.3 A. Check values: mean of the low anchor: 1.91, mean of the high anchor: 1.75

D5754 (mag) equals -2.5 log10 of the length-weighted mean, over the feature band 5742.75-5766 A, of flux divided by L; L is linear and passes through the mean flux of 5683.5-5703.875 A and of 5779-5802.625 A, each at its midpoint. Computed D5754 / -0.02 mag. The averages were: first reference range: 1.88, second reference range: 1.92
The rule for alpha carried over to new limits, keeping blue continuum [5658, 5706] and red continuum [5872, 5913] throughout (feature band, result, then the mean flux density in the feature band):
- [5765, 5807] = -1.2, 1.92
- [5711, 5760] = -0.5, 1.9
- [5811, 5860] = -2.4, 1.95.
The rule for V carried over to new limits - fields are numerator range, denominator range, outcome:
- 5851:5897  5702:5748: 1.05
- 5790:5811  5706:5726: 1.11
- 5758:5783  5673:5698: 1.03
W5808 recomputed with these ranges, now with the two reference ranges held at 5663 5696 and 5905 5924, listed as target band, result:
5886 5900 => 1.5 A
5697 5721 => 0.8 A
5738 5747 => -0.2 A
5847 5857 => 0.1 A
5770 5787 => 0.5 A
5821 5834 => -0.8 A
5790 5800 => -0.5 A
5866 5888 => -0.7 A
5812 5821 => -0.3 A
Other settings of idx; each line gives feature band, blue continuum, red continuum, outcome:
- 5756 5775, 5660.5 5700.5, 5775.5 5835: 0.1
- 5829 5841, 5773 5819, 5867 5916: -0.6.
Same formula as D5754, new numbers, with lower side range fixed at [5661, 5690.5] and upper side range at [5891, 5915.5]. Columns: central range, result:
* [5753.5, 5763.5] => -0.03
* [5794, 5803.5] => -0.10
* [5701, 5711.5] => 0.04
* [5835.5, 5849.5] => -0.05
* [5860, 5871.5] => -0.06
